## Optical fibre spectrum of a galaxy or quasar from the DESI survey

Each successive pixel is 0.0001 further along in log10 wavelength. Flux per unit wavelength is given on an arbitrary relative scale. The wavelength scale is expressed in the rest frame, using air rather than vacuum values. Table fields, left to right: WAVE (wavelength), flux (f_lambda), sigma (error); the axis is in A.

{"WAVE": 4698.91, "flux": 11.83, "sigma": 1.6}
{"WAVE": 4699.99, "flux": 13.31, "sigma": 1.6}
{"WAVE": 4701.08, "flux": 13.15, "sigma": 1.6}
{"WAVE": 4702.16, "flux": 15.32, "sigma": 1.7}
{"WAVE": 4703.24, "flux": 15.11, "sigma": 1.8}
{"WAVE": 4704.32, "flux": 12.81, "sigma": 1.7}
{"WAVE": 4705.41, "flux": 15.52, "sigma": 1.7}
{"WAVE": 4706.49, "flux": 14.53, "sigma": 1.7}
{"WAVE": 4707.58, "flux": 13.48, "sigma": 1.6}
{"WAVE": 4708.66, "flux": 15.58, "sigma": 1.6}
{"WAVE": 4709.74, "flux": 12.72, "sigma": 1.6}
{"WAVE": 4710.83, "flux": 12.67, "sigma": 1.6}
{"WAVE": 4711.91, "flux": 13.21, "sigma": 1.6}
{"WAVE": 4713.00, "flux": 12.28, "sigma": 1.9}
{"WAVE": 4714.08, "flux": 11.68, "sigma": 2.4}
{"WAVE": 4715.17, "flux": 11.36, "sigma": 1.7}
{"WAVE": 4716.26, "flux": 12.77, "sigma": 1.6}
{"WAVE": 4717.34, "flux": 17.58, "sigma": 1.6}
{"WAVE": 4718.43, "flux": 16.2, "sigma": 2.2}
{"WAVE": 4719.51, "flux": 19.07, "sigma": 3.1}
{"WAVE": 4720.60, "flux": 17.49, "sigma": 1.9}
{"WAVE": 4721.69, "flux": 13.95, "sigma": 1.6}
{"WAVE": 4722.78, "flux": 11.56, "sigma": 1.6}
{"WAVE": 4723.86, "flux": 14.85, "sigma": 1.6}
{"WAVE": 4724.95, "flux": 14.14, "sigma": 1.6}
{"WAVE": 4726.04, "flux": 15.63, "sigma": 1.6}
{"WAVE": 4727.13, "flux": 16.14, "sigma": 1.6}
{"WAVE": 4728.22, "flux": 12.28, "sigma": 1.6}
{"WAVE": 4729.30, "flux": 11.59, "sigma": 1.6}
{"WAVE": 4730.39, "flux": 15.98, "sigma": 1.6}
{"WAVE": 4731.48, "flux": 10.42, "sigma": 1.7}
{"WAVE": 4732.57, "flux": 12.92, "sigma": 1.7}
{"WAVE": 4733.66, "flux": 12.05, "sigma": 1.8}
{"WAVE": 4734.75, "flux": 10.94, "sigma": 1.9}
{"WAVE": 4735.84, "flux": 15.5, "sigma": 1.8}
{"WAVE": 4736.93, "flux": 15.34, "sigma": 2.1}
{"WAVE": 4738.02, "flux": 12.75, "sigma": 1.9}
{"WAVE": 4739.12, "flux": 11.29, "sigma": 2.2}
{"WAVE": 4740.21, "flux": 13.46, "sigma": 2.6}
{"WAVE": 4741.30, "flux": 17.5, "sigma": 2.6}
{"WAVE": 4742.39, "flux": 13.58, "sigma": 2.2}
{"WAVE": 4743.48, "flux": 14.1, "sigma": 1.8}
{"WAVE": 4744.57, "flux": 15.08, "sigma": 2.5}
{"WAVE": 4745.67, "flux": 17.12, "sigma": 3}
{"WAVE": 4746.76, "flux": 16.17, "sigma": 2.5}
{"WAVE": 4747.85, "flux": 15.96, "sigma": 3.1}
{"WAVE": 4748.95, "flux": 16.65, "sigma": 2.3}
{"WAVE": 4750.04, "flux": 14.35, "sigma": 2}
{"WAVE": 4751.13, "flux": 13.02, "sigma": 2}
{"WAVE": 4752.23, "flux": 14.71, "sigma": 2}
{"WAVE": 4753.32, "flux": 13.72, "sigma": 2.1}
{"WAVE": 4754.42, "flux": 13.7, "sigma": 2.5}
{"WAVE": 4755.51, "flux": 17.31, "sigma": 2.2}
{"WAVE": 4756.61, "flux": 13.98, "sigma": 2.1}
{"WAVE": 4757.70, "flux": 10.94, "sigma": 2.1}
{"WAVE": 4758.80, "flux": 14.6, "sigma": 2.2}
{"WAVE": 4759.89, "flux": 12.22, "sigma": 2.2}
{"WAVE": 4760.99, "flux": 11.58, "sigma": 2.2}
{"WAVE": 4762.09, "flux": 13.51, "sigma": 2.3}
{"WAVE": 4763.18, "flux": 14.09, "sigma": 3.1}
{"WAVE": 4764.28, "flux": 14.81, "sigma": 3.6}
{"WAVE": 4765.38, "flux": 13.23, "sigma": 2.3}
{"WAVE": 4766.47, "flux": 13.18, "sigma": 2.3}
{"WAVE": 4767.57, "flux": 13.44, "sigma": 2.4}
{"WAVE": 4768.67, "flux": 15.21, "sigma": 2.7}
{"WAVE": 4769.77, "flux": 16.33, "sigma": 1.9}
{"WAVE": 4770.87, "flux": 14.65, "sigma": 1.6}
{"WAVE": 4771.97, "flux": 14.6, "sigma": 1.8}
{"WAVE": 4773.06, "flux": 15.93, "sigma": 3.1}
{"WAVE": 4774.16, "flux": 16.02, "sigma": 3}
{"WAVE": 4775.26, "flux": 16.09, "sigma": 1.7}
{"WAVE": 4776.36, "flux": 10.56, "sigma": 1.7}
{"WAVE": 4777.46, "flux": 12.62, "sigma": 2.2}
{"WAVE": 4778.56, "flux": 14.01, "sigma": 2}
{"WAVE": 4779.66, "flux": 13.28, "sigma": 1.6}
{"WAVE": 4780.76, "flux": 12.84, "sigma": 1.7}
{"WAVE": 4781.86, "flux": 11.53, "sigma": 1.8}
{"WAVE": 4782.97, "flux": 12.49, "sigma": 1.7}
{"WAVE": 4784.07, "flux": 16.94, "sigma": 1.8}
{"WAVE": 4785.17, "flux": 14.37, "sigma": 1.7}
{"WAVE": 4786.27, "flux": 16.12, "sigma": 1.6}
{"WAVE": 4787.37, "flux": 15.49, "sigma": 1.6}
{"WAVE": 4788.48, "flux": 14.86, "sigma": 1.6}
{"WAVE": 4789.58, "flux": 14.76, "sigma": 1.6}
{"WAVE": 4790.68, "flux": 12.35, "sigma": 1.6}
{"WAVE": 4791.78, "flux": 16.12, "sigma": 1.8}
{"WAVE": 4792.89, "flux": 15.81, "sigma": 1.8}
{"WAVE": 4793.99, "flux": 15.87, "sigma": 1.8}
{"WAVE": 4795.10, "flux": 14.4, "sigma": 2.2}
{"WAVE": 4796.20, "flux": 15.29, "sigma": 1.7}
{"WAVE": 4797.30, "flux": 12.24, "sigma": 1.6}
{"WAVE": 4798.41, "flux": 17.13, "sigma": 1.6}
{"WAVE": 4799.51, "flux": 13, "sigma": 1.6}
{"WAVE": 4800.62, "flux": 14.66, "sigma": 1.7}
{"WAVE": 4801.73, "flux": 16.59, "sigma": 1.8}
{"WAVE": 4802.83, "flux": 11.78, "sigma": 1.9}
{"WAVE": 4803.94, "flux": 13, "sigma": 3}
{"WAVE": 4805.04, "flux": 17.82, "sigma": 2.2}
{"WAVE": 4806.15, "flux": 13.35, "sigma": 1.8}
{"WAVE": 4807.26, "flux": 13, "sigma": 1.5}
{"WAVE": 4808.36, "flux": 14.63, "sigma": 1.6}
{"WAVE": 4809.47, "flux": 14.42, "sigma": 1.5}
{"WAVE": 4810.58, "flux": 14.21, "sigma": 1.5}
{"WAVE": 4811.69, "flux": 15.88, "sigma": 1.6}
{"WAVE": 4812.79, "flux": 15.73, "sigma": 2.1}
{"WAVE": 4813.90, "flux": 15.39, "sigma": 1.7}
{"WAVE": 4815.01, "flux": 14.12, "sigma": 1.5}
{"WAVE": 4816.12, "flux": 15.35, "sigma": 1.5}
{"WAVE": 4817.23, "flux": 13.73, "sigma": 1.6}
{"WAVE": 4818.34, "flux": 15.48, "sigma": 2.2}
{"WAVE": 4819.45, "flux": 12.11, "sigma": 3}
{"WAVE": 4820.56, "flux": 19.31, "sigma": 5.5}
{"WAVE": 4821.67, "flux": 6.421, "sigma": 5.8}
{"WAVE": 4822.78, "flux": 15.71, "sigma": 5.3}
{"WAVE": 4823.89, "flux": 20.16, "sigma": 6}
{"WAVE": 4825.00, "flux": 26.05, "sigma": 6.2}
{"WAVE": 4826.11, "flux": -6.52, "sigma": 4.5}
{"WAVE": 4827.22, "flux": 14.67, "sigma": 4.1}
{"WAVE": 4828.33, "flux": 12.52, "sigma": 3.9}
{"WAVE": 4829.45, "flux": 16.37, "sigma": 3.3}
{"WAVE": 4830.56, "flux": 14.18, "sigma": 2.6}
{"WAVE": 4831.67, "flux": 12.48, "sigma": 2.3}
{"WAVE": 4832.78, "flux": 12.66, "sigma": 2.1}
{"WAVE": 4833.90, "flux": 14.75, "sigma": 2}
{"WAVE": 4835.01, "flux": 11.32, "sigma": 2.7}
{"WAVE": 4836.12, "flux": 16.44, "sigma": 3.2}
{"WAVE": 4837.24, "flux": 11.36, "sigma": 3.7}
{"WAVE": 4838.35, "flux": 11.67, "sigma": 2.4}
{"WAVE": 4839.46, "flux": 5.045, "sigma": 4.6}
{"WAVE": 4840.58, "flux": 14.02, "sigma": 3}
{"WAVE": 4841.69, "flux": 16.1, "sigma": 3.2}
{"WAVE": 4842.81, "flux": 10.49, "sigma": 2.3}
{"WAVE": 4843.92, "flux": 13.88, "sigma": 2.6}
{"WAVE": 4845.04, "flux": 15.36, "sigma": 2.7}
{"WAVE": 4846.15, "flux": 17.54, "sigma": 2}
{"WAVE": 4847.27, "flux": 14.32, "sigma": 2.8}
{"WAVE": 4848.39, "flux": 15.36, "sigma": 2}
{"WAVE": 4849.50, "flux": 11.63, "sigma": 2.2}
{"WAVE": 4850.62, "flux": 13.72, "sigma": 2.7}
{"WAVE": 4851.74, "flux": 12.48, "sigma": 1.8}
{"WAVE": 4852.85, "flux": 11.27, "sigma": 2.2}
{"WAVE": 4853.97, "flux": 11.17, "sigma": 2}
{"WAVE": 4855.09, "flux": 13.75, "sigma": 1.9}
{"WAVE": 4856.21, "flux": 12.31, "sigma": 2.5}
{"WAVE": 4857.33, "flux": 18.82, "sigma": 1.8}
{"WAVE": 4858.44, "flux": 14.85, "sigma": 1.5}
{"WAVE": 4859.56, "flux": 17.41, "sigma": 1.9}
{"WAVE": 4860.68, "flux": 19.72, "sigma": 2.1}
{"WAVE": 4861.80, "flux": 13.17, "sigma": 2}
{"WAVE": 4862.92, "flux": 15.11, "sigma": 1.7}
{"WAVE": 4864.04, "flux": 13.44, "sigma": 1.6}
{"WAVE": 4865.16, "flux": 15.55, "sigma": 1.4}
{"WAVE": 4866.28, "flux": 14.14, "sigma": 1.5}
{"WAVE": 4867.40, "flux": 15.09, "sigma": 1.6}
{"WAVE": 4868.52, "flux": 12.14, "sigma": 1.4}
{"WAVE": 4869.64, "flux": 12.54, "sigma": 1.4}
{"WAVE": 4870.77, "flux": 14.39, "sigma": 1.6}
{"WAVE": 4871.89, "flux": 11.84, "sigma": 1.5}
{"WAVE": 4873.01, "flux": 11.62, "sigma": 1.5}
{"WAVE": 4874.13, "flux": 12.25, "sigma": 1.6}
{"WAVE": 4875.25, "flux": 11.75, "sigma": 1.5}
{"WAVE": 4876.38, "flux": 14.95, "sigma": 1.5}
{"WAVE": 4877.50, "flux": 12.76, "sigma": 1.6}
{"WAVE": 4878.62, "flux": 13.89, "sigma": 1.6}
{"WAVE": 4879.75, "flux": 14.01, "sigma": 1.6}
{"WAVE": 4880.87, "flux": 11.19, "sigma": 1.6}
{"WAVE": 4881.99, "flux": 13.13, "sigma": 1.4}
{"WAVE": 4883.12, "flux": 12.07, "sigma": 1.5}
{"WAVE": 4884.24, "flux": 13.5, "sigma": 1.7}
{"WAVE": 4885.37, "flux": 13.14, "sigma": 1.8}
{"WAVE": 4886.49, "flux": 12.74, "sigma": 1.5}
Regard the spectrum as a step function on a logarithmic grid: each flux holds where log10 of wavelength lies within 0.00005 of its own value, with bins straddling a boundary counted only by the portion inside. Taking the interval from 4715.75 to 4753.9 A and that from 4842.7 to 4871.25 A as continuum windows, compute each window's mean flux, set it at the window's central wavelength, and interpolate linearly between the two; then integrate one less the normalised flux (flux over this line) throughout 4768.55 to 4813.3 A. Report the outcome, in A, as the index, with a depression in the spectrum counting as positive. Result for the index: -0.5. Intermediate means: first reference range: 14.5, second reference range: 14.3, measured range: 14.5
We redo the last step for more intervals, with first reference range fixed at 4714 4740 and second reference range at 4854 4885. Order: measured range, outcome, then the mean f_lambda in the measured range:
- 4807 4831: -0.63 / 14.2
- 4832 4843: 1.12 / 12.4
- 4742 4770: -0.81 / 14.3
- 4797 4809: -0.39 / 14.3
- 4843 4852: -0.21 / 14.2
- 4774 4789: -0.15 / 14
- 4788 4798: -0.56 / 14.7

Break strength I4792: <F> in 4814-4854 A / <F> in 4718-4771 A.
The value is 0.95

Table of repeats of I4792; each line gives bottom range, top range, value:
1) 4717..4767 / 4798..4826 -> 1.04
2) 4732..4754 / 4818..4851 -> 0.94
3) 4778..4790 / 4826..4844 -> 0.86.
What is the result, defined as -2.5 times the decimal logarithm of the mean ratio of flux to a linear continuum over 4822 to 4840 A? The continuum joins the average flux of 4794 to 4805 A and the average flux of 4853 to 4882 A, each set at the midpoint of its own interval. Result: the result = 0.097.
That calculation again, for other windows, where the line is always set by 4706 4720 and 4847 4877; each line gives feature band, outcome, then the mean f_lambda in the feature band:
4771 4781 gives -0.006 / 14.1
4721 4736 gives 0.050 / 13.4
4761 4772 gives -0.012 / 14.2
